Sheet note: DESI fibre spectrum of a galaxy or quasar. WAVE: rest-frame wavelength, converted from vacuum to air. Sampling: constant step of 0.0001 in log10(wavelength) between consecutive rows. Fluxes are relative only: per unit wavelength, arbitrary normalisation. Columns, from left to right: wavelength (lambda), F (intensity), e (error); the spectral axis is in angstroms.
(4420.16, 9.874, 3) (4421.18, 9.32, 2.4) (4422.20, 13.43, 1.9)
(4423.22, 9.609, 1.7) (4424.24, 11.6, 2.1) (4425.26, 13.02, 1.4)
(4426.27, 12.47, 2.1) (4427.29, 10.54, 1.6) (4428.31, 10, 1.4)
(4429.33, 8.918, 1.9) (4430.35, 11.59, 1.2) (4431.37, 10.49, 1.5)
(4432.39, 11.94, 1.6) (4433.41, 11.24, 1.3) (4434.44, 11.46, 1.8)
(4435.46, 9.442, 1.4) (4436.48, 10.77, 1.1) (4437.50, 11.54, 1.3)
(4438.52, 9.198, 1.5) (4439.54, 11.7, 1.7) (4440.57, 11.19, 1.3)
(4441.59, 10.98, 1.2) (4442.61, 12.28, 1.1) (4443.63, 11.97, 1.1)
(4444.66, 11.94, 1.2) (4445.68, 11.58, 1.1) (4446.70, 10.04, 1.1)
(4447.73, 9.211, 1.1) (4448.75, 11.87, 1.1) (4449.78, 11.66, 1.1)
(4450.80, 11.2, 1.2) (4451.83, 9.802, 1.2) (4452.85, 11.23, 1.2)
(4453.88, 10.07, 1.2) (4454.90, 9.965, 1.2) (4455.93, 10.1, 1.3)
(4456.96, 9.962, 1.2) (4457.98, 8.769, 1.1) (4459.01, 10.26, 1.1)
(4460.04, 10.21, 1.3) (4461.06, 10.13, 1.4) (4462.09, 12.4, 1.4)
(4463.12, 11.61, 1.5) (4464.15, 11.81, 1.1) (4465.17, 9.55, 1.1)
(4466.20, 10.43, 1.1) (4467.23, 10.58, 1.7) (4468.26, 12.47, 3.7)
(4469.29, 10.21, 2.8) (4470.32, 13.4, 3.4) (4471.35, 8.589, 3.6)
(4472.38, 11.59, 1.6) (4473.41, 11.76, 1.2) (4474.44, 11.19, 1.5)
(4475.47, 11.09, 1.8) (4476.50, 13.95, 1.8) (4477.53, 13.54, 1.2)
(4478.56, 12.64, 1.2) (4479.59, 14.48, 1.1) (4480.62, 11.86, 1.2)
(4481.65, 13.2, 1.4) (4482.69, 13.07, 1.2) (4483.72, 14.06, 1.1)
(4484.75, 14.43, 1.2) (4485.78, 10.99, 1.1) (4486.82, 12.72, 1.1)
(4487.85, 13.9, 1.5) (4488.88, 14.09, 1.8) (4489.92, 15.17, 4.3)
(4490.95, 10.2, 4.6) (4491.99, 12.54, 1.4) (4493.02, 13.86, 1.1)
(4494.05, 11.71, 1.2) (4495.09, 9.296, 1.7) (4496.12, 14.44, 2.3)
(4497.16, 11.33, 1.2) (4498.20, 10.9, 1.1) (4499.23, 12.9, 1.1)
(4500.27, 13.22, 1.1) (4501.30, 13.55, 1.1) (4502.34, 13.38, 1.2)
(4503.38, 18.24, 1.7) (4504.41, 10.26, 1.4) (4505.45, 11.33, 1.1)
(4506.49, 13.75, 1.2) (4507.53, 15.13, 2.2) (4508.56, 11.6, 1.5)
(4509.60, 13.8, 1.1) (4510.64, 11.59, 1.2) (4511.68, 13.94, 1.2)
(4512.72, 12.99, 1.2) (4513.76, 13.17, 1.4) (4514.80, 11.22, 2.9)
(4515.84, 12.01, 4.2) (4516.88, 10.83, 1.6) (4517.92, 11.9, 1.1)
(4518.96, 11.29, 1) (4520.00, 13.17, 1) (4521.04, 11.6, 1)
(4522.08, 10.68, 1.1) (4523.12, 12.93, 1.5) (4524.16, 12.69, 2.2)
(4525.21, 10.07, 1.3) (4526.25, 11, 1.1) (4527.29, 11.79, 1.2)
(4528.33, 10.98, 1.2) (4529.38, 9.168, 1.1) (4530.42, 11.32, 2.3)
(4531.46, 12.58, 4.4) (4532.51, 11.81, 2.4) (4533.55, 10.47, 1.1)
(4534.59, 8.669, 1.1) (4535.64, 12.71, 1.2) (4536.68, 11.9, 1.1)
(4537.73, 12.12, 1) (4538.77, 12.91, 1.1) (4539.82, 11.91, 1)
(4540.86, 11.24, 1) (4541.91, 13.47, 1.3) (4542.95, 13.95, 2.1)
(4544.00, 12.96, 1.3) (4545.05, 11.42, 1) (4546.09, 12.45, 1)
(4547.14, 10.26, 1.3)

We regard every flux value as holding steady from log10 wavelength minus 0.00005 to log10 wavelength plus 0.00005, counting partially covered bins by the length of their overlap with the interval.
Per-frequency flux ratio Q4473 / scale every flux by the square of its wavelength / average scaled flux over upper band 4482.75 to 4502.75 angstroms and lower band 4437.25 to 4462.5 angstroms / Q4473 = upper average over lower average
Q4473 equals 1.21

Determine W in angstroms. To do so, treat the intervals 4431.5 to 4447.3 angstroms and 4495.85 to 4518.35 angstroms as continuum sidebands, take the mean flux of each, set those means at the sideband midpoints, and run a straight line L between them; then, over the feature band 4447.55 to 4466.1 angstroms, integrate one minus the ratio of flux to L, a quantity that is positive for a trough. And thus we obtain 1.6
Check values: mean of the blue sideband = 11.1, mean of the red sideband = 12.8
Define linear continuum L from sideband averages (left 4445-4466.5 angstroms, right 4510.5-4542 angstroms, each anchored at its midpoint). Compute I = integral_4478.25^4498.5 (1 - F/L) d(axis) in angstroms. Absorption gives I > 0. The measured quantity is -3.03 angstroms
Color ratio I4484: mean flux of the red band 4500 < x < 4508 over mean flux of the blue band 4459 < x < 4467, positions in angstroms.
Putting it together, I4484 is 1.3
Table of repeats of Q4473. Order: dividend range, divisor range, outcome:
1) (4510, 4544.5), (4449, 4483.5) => 1.08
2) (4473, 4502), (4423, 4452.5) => 1.18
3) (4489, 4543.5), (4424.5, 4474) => 1.15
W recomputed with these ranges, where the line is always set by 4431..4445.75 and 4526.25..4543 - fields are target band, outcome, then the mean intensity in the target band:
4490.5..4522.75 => -2.7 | 12.5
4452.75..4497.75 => -1.8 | 11.8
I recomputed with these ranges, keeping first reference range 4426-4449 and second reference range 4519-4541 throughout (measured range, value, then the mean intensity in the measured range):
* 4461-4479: -0.6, 11.5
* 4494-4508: -1.9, 12.8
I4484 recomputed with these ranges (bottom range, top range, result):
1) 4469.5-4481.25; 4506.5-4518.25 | 1.04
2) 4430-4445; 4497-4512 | 1.17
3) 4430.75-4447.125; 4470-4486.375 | 1.12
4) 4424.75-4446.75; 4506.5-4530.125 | 1.08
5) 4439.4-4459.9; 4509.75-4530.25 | 1.09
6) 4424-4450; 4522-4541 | 1.03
